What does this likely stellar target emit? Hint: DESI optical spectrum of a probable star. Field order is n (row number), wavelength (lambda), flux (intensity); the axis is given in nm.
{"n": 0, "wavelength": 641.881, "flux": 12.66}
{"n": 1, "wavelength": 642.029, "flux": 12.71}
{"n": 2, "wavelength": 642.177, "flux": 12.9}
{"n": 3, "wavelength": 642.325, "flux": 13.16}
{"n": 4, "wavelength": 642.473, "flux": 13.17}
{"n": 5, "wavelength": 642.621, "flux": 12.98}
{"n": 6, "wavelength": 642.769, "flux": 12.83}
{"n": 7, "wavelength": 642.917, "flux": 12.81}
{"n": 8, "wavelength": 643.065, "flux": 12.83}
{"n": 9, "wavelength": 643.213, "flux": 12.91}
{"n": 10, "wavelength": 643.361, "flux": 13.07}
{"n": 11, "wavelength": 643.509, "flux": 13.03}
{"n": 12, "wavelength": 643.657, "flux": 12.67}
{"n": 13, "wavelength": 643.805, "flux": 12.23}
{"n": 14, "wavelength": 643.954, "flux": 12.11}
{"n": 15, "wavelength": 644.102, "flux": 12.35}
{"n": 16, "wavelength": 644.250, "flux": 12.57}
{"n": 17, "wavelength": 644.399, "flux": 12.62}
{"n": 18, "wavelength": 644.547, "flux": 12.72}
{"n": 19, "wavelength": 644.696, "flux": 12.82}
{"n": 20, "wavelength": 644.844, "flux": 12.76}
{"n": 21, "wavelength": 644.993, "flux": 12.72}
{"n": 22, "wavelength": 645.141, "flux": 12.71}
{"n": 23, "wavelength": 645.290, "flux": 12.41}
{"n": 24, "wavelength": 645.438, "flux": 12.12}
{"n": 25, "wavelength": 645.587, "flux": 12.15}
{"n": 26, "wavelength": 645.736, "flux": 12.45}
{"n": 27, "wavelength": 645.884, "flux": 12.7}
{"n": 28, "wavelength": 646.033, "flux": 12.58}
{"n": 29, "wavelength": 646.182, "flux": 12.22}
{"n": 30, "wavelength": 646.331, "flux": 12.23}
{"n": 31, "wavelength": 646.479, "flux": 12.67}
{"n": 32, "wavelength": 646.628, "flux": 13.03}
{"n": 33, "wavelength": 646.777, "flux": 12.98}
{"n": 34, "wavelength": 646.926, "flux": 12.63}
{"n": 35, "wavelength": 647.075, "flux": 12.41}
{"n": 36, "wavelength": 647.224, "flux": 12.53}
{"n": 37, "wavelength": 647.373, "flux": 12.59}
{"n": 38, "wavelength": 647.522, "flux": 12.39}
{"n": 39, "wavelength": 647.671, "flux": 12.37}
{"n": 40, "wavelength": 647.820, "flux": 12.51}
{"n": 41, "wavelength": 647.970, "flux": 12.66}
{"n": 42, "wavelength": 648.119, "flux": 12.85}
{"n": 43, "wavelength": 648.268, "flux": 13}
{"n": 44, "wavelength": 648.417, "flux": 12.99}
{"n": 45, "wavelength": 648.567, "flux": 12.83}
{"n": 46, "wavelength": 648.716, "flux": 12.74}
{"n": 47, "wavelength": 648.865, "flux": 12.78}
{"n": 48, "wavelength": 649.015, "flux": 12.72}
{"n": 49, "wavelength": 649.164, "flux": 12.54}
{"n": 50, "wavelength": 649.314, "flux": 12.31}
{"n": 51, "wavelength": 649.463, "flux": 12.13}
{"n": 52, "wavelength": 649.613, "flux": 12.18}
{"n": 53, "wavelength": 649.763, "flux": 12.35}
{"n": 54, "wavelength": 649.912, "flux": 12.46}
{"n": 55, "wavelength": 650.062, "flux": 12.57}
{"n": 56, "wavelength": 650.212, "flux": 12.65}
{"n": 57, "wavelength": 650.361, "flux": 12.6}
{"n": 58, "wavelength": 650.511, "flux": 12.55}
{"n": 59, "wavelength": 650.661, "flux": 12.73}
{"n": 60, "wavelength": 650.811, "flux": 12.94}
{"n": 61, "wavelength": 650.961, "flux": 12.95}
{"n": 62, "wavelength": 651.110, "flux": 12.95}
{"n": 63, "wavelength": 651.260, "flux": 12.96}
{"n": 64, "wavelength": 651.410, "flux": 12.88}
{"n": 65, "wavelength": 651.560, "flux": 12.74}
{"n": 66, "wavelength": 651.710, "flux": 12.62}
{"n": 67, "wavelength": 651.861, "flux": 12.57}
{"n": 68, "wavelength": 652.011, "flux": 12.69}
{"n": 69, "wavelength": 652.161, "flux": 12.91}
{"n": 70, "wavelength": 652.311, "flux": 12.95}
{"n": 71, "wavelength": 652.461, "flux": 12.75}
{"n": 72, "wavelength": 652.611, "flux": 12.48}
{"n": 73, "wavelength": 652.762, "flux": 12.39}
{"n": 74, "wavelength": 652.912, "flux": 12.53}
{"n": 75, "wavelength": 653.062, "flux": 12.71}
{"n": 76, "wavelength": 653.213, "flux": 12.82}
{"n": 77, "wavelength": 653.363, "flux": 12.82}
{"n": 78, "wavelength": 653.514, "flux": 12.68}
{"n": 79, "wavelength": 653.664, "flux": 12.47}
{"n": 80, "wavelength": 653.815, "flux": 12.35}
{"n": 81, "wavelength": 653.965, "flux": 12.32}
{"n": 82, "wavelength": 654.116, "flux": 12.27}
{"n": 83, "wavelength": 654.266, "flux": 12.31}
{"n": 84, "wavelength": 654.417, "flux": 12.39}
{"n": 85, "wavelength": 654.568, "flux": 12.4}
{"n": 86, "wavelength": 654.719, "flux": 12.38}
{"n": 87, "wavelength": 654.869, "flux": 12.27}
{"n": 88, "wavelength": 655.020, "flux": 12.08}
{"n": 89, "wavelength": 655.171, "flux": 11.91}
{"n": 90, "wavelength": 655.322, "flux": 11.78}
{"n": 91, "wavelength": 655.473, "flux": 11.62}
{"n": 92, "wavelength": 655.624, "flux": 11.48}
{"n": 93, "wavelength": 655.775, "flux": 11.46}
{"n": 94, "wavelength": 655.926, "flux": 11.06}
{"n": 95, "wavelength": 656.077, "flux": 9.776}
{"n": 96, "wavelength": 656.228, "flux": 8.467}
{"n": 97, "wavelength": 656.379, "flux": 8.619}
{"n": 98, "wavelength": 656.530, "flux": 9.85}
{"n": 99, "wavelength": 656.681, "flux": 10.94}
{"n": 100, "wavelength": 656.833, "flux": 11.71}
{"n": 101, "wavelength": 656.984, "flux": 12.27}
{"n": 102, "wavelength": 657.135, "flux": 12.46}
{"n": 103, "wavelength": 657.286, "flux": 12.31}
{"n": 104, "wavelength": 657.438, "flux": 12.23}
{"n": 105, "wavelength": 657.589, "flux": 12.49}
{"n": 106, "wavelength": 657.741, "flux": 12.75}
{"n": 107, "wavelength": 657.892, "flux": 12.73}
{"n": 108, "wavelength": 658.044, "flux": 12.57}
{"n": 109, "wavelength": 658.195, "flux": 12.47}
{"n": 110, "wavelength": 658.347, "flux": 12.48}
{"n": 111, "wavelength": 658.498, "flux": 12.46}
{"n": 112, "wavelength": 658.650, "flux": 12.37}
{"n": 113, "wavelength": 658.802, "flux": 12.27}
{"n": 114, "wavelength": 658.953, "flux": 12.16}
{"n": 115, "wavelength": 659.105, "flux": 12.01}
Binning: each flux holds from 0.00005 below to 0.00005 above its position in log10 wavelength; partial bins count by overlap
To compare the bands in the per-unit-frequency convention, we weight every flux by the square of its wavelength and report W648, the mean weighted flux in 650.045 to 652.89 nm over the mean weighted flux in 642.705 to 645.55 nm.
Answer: 1.03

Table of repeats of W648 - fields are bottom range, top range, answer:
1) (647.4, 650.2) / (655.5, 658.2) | 0.93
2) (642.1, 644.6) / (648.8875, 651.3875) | 1.01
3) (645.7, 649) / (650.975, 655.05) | 1.01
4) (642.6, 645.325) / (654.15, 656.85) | 0.92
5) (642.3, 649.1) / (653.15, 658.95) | 0.97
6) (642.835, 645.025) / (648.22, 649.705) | 1.01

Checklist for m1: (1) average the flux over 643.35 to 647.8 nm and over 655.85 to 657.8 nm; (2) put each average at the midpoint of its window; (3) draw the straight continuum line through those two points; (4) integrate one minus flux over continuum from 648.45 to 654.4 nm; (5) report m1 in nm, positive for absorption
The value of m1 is -0.41 nm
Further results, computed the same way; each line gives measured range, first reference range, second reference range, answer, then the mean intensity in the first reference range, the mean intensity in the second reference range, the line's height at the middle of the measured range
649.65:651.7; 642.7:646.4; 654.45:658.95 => -0.09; 12.6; 11.7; 12.2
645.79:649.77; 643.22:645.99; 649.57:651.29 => 0.01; 12.6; 12.7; 12.6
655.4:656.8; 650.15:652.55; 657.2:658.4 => 0.24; 12.8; 12.5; 12.6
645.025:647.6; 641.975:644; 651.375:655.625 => 0.04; 12.8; 12.4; 12.7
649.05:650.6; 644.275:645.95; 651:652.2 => 0.03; 12.6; 12.8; 12.7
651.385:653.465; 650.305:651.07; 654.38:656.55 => -0.09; 12.8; 11.2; 12.2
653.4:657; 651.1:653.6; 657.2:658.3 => 0.31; 12.7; 12.5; 12.6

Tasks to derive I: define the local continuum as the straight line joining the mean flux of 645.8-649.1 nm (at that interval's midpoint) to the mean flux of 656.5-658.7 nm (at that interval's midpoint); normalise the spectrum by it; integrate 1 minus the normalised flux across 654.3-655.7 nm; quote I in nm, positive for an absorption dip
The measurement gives 0.03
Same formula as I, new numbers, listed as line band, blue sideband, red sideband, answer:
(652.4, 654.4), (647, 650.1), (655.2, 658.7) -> -0.088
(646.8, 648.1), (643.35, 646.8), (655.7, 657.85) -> -0.027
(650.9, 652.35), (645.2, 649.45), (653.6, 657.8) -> -0.086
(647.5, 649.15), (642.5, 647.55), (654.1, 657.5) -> -0.061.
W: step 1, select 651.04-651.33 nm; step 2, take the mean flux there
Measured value 13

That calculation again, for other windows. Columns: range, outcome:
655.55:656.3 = 10.5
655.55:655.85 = 11.5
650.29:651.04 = 12.8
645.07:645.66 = 12.3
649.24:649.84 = 12.2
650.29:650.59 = 12.6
